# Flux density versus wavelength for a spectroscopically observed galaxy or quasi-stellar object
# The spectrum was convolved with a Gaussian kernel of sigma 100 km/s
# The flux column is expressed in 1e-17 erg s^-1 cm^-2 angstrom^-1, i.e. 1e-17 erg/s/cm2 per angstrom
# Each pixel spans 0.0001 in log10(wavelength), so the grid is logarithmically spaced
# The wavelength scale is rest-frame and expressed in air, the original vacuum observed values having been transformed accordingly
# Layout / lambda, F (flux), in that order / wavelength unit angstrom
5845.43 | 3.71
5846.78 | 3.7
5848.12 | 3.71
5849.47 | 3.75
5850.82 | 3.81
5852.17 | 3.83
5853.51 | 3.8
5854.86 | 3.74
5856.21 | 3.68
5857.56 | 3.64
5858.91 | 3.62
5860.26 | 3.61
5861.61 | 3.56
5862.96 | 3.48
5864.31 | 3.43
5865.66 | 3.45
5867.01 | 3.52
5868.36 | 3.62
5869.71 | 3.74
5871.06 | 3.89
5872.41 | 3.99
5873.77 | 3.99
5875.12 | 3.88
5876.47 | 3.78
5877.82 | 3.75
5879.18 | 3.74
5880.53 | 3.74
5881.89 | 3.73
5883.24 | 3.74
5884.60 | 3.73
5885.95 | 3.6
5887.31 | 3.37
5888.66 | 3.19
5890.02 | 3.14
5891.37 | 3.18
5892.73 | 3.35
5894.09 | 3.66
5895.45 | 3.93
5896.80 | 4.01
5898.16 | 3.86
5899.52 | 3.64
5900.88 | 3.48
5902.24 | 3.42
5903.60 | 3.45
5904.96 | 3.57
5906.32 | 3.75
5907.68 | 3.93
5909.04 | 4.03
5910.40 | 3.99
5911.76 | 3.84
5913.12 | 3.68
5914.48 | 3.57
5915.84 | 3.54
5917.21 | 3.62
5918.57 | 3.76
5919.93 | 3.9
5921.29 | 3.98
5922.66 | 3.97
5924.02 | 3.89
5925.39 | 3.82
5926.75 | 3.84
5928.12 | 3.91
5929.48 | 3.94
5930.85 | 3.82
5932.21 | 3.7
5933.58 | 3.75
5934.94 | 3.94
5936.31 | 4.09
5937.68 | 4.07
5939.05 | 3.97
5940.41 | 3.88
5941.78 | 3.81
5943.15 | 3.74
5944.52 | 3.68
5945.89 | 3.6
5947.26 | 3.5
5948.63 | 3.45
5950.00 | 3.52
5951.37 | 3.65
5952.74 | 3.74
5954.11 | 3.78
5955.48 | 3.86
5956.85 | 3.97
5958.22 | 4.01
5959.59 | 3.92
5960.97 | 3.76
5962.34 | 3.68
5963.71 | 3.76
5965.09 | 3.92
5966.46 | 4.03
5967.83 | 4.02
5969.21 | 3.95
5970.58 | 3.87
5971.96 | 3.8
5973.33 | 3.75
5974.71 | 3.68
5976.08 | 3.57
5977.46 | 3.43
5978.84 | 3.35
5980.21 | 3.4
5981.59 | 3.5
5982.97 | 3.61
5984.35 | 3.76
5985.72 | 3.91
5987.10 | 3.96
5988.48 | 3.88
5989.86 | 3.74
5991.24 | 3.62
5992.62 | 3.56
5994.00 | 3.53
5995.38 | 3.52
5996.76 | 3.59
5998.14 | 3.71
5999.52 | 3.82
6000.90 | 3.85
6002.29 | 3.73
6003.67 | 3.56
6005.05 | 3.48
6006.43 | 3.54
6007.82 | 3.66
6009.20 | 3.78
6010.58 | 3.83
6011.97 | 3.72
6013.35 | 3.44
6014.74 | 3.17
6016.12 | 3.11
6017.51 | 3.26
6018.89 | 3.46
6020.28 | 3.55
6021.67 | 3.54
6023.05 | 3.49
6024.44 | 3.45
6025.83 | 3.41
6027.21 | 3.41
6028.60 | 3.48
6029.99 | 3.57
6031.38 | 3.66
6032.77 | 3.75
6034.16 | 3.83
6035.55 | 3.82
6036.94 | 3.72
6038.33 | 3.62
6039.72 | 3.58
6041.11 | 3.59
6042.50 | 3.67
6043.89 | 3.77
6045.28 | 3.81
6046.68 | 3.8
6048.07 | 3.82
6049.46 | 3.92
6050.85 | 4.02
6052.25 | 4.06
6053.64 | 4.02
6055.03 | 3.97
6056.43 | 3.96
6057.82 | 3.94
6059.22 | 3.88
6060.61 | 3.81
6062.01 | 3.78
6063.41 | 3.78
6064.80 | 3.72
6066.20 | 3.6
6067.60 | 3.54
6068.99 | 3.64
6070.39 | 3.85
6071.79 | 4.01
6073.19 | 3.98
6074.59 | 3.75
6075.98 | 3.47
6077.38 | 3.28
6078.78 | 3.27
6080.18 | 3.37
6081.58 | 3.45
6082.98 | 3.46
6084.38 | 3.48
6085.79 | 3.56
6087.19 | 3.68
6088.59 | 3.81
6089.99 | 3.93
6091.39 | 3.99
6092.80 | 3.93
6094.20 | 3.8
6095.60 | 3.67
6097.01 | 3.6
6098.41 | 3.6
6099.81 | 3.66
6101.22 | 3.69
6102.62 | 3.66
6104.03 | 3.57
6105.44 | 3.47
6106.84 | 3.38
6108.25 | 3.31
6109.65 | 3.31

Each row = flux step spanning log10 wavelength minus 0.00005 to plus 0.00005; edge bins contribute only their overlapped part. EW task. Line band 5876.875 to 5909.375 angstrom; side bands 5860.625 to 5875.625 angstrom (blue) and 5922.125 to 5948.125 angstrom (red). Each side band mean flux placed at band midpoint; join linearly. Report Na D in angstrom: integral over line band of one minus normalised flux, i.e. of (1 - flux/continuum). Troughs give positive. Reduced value 1.02 angstrom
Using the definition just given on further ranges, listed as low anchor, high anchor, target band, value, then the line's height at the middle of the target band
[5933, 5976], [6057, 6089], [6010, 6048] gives 1.38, 3.71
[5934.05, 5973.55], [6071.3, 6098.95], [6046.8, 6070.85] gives -1.01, 3.69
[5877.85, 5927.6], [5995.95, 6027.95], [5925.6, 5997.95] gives -2.91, 3.61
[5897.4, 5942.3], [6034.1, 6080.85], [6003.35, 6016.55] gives 0.82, 3.77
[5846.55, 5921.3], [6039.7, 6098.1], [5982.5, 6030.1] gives 1.63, 3.72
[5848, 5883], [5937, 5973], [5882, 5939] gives 0.49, 3.76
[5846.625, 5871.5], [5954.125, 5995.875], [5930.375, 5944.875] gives -0.57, 3.72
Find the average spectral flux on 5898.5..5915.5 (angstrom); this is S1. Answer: 3.7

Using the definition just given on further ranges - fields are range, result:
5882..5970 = 3.75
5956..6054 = 3.68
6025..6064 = 3.76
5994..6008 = 3.64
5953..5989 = 3.77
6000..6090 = 3.66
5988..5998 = 3.63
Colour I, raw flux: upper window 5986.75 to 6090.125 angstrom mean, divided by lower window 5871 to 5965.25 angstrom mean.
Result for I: 1.0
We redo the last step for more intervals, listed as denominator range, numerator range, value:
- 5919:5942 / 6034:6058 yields 0.98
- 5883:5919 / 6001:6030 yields 0.97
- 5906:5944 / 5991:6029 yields 0.92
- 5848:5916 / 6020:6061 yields 1.02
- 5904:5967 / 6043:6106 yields 0.98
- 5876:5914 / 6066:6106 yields 1.00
